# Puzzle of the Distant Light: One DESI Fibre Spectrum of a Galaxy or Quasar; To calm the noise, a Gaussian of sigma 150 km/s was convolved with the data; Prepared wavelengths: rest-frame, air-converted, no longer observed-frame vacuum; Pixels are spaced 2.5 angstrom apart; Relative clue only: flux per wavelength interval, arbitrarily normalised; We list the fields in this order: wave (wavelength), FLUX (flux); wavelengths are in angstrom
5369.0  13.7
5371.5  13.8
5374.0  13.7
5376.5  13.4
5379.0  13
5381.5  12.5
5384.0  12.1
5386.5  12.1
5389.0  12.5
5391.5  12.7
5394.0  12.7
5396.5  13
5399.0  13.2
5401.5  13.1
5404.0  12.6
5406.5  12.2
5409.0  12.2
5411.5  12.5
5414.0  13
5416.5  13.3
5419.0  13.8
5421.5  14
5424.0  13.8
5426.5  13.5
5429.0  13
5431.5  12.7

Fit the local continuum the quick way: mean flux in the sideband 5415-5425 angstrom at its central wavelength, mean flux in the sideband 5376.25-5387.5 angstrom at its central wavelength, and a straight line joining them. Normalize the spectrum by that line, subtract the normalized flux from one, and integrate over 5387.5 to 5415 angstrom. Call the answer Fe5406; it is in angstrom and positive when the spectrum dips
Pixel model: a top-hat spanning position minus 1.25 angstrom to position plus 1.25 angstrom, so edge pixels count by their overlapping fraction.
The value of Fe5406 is 0.9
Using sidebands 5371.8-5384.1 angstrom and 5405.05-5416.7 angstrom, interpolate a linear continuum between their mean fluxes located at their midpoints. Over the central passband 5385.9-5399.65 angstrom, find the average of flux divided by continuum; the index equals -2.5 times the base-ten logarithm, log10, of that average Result 0.01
